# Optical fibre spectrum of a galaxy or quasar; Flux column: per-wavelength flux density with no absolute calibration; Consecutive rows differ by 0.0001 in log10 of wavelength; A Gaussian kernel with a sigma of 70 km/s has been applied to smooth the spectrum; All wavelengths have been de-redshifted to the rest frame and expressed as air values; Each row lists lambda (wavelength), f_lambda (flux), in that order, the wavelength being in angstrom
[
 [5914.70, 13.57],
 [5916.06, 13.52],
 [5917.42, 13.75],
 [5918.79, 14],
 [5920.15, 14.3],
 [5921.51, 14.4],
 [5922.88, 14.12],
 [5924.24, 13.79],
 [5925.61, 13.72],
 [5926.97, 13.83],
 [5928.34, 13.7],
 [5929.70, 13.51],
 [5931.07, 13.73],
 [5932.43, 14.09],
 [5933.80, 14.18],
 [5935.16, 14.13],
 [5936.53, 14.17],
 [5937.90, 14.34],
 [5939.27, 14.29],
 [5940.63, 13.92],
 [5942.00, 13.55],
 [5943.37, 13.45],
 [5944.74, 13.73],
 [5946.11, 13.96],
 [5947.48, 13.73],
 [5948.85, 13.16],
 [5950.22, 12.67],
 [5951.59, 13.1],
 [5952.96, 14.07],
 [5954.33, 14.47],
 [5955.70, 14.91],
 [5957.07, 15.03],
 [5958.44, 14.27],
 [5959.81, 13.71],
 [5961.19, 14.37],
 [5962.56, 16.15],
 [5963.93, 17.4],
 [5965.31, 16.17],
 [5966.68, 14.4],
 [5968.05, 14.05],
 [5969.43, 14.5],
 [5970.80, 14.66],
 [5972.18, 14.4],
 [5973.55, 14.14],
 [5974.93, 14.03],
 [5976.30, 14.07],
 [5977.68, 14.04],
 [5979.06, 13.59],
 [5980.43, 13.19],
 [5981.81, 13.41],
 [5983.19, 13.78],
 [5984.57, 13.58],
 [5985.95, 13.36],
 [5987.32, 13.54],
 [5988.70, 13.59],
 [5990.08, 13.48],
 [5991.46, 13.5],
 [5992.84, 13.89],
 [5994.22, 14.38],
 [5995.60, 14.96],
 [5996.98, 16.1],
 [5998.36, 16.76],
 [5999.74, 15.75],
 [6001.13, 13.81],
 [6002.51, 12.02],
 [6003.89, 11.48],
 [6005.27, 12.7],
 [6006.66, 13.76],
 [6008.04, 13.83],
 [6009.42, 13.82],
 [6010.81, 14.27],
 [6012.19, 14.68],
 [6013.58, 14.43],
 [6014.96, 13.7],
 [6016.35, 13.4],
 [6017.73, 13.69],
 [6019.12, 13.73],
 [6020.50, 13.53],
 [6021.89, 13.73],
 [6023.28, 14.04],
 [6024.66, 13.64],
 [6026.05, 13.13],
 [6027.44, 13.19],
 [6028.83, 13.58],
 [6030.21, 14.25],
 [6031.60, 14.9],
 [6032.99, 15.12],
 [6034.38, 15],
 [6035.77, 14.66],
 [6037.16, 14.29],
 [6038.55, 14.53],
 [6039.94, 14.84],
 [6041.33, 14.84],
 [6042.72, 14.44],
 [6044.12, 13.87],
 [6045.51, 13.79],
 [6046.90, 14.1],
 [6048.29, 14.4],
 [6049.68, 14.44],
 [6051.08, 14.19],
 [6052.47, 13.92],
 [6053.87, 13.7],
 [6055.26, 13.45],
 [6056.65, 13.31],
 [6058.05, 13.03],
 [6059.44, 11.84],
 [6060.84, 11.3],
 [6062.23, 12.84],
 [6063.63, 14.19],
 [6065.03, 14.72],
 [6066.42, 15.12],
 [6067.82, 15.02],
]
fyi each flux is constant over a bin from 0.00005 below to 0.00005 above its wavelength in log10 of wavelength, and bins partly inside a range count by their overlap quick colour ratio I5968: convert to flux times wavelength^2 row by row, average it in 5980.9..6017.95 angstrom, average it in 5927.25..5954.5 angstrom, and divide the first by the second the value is 1.03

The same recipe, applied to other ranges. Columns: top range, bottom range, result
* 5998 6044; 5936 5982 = 1.01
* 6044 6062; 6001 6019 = 1.01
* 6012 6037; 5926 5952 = 1.05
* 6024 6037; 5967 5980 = 1.02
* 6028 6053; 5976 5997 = 1.06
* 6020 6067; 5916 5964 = 1.03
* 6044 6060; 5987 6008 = 1.00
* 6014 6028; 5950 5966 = 0.94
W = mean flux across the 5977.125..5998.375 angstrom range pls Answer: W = 14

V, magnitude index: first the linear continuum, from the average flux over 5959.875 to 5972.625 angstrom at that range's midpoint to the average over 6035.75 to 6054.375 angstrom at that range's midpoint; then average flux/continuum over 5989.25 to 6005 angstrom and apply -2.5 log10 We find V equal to 0.05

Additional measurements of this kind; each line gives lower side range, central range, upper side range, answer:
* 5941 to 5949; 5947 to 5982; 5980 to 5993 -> -0.06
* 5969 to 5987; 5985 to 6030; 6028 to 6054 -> 0.02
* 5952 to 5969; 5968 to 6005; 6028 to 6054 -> 0.06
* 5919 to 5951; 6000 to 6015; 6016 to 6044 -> 0.04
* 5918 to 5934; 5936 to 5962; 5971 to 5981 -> 0.00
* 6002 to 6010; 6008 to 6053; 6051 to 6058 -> -0.07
